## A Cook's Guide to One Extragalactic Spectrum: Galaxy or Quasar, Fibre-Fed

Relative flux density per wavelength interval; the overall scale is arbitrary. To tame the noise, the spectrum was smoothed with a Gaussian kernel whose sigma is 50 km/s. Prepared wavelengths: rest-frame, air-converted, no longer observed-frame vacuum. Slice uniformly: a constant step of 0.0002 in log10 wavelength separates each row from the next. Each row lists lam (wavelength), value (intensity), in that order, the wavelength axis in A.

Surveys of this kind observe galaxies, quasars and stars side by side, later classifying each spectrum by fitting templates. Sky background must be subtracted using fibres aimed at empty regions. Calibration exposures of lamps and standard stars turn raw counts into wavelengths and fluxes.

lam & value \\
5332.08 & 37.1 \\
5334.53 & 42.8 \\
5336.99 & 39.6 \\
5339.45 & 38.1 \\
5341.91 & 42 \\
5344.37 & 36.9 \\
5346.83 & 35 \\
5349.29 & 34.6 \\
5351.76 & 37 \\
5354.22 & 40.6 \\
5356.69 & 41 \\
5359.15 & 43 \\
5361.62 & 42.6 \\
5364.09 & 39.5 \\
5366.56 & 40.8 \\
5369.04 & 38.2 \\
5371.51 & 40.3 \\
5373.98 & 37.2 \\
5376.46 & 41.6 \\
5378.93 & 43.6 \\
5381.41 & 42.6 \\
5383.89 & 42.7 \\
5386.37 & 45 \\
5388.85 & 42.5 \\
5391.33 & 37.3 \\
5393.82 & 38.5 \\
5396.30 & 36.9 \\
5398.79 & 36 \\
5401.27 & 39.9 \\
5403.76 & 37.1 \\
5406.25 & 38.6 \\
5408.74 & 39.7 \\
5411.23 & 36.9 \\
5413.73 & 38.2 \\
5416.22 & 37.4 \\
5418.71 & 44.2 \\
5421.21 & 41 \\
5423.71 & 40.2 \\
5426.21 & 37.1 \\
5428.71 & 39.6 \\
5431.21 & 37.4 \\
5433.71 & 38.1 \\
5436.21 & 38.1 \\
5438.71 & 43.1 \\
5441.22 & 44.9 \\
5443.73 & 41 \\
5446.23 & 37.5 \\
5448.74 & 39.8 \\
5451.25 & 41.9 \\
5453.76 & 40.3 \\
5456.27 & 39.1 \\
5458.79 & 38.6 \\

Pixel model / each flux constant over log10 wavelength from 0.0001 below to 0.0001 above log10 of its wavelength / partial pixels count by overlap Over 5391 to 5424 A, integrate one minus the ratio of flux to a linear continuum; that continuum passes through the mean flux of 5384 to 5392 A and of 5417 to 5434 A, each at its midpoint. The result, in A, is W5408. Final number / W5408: 1.7 A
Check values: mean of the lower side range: 42.1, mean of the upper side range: 39.7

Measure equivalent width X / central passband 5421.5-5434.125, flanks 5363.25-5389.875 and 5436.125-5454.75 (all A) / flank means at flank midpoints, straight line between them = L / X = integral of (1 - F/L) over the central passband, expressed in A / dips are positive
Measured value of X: 0.73 A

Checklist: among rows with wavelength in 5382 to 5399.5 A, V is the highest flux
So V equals 45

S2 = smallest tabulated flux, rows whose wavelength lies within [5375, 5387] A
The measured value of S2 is 41.6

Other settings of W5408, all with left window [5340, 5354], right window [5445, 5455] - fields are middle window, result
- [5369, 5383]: -1.0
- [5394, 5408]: 0.3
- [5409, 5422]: -0.1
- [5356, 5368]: -1.1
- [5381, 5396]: -1.0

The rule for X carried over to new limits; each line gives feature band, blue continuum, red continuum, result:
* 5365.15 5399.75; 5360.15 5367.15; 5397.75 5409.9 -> -0.4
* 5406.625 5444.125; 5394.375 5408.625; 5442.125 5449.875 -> -0.8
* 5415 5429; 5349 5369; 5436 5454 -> 0.3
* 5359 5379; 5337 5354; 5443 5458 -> -1.2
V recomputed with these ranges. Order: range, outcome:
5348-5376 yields 43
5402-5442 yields 44.9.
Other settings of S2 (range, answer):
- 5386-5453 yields 36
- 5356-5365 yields 39.5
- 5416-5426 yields 37.4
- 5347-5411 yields 34.6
